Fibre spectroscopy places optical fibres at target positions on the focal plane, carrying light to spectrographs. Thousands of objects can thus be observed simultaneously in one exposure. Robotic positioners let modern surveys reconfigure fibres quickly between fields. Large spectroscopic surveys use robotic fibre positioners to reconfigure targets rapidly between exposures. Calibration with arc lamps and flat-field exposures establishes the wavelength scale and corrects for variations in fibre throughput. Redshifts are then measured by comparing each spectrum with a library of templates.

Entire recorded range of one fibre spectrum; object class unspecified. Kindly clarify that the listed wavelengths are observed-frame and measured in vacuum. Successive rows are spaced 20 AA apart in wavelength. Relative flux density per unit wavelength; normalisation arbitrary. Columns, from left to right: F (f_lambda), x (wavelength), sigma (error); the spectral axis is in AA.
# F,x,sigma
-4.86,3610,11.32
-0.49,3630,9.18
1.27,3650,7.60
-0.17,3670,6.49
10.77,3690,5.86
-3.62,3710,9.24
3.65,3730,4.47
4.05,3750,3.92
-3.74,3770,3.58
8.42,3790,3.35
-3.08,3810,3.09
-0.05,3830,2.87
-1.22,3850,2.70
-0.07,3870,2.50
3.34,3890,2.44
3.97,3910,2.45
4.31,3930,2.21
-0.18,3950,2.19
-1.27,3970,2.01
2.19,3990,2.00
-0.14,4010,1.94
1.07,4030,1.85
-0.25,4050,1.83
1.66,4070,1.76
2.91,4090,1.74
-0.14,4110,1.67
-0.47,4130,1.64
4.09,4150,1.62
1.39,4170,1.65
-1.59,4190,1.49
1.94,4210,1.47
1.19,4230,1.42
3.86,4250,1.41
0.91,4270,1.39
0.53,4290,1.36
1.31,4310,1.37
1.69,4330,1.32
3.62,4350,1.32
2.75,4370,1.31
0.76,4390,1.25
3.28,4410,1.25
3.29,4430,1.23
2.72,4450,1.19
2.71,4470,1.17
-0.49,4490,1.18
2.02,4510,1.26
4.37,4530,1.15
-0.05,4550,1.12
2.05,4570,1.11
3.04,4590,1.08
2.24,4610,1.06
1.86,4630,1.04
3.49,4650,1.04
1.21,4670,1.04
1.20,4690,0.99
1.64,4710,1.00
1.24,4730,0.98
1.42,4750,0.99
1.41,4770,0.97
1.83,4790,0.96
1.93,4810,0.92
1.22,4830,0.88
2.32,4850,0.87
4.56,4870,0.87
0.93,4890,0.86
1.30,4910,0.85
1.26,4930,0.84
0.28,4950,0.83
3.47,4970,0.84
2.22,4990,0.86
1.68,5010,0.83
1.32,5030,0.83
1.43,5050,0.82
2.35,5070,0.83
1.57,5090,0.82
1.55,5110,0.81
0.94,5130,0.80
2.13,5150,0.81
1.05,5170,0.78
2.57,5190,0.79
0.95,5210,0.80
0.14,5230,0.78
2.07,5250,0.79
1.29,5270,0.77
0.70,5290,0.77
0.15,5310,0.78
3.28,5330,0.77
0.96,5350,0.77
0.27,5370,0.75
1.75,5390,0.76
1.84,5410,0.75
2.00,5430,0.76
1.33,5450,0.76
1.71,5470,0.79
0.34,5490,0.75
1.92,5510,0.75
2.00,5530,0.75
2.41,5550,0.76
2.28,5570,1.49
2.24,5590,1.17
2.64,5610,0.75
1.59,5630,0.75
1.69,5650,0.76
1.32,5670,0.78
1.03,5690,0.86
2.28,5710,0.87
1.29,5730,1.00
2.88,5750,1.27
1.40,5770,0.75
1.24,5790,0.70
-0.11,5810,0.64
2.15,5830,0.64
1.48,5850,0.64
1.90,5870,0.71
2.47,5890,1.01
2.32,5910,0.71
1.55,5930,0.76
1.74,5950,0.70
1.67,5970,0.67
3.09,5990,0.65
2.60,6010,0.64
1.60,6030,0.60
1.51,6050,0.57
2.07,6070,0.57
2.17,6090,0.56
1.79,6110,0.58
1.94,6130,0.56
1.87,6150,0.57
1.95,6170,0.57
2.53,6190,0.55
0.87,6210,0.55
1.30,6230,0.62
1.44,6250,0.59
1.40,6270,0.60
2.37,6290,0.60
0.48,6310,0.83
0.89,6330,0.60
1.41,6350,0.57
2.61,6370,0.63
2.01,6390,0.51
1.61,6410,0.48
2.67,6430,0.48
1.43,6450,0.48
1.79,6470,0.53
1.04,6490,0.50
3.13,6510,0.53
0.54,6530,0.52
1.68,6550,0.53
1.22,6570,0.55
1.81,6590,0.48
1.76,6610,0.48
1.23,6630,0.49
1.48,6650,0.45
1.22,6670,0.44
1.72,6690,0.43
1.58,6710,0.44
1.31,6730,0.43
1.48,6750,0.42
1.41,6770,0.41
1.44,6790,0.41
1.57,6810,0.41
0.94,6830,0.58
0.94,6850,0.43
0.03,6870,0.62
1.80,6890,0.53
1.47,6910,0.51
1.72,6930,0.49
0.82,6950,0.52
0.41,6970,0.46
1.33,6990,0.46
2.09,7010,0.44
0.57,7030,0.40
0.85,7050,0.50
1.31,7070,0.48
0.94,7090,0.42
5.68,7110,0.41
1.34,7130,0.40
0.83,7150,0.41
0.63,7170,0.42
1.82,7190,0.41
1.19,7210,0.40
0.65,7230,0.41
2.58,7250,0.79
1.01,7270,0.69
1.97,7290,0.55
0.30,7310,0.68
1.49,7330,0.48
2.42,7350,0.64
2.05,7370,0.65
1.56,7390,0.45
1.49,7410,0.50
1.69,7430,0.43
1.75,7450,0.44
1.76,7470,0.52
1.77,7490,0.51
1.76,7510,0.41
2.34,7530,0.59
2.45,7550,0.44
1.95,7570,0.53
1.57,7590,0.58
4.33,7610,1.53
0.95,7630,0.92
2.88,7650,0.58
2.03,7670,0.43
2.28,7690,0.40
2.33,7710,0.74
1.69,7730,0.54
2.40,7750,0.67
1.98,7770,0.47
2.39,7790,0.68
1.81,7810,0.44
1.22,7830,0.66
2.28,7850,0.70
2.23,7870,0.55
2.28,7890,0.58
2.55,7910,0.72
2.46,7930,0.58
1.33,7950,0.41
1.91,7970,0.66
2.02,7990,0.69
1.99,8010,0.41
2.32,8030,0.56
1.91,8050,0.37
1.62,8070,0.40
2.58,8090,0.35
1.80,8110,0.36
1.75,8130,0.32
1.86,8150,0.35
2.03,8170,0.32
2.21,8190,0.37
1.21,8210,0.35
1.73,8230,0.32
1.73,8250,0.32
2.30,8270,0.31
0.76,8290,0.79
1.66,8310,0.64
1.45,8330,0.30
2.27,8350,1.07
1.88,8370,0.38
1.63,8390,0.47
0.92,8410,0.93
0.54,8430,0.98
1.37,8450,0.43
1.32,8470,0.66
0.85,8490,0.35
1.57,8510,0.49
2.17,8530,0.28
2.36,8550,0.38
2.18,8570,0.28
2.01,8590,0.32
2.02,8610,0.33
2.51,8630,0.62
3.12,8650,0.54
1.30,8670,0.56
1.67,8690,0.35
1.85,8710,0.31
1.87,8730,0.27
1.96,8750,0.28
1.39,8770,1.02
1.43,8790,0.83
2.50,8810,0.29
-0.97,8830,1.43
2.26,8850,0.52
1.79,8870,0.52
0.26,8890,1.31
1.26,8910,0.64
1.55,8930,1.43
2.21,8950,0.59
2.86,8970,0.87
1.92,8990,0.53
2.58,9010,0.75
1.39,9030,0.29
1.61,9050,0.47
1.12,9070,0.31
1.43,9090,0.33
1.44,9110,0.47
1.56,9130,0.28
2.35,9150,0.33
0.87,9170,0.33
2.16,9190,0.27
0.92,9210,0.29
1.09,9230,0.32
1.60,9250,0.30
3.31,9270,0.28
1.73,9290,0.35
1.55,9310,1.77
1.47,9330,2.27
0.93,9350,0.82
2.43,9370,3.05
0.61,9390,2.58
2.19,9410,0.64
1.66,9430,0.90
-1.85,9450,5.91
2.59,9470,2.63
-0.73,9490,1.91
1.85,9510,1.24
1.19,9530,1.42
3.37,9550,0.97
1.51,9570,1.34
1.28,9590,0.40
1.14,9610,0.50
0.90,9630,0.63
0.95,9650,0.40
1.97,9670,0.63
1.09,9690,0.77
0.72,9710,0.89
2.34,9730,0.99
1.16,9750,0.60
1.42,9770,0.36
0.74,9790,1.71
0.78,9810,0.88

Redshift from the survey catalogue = 0.91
